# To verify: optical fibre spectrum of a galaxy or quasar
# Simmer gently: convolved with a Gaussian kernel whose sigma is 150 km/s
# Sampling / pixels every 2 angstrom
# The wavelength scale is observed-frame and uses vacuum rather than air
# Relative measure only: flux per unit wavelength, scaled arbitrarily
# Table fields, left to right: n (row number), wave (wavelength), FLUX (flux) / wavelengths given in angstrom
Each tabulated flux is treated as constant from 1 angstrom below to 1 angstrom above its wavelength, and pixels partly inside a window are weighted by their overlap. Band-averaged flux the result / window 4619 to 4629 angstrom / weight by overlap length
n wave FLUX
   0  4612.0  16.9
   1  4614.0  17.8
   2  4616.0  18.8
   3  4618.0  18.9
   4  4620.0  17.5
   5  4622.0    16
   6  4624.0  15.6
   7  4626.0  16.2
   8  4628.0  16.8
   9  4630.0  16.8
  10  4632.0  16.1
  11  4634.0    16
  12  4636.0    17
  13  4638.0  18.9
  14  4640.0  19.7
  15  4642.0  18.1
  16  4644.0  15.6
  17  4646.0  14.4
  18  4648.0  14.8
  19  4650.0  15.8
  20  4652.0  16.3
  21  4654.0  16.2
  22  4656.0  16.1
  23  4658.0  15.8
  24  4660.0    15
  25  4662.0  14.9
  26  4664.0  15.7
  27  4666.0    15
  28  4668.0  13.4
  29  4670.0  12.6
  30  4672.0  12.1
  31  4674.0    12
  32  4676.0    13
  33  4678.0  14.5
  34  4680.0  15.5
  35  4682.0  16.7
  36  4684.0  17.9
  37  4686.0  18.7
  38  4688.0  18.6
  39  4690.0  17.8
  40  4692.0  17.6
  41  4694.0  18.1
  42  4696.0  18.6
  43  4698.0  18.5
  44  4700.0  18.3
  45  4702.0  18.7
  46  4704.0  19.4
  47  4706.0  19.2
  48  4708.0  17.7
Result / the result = 16.4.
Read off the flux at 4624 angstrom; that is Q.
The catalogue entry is 15.6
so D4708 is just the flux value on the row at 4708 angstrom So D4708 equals 17.7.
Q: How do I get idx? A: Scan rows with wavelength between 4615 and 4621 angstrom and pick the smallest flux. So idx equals 17.5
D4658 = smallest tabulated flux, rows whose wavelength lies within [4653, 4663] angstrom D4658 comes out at 14.9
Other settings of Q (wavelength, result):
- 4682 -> 16.7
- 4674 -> 12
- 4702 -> 18.7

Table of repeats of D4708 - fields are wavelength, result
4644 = 15.6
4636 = 17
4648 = 14.8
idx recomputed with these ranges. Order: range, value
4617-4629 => 15.6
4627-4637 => 16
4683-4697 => 17.6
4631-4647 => 14.4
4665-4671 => 12.6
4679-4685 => 15.5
